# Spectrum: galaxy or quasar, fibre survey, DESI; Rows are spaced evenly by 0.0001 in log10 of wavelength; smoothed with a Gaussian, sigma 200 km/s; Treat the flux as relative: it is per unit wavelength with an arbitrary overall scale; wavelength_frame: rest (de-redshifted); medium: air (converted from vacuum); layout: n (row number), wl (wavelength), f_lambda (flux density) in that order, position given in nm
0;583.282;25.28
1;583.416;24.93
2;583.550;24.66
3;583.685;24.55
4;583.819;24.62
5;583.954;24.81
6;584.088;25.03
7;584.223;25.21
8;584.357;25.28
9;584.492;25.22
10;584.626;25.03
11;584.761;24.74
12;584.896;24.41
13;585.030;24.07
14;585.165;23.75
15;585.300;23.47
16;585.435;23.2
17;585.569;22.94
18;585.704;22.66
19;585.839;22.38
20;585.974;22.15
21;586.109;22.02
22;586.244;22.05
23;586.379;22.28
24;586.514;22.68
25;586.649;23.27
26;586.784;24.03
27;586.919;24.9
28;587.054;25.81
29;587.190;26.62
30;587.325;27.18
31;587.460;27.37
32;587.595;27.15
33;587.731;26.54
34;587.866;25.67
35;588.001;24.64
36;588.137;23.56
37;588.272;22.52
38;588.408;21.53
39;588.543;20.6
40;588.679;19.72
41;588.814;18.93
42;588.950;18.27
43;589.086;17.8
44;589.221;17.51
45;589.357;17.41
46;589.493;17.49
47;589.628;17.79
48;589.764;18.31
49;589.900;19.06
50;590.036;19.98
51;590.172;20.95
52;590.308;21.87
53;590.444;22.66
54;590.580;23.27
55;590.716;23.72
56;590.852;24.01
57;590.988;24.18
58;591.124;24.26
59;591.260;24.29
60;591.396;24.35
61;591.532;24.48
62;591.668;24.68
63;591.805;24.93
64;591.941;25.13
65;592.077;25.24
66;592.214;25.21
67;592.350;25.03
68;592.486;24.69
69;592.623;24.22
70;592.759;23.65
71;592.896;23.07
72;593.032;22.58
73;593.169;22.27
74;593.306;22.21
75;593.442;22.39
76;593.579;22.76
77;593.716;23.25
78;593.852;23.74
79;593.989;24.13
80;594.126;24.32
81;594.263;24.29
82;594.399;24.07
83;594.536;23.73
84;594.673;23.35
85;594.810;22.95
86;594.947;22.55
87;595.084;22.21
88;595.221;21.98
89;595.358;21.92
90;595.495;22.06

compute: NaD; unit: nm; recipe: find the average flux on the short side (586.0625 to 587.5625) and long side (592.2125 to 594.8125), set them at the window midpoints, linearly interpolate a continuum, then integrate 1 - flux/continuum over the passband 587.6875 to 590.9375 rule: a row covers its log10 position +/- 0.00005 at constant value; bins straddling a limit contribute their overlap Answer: 0.43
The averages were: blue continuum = 24.5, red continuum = 23.6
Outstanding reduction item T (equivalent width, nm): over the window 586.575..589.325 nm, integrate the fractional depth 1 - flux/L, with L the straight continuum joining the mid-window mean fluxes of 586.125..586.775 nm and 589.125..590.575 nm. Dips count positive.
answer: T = -0.231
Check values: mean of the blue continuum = 22.7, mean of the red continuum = 19.4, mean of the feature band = 23.1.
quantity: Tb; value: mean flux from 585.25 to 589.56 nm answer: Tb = 22.6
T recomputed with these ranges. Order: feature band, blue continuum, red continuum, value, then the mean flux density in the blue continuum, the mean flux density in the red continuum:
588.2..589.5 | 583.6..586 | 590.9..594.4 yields 0.26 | 24.1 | 24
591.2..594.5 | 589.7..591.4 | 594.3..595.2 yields -0.17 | 22.3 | 23.1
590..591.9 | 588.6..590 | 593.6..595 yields -0.32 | 18.3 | 23.6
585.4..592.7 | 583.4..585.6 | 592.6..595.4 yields 0.30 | 24.5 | 23.1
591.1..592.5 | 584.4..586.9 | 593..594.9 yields -0.09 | 23.4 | 23.3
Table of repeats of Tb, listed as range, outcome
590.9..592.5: 24.7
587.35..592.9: 22.6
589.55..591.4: 21.9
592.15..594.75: 23.6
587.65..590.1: 20.4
